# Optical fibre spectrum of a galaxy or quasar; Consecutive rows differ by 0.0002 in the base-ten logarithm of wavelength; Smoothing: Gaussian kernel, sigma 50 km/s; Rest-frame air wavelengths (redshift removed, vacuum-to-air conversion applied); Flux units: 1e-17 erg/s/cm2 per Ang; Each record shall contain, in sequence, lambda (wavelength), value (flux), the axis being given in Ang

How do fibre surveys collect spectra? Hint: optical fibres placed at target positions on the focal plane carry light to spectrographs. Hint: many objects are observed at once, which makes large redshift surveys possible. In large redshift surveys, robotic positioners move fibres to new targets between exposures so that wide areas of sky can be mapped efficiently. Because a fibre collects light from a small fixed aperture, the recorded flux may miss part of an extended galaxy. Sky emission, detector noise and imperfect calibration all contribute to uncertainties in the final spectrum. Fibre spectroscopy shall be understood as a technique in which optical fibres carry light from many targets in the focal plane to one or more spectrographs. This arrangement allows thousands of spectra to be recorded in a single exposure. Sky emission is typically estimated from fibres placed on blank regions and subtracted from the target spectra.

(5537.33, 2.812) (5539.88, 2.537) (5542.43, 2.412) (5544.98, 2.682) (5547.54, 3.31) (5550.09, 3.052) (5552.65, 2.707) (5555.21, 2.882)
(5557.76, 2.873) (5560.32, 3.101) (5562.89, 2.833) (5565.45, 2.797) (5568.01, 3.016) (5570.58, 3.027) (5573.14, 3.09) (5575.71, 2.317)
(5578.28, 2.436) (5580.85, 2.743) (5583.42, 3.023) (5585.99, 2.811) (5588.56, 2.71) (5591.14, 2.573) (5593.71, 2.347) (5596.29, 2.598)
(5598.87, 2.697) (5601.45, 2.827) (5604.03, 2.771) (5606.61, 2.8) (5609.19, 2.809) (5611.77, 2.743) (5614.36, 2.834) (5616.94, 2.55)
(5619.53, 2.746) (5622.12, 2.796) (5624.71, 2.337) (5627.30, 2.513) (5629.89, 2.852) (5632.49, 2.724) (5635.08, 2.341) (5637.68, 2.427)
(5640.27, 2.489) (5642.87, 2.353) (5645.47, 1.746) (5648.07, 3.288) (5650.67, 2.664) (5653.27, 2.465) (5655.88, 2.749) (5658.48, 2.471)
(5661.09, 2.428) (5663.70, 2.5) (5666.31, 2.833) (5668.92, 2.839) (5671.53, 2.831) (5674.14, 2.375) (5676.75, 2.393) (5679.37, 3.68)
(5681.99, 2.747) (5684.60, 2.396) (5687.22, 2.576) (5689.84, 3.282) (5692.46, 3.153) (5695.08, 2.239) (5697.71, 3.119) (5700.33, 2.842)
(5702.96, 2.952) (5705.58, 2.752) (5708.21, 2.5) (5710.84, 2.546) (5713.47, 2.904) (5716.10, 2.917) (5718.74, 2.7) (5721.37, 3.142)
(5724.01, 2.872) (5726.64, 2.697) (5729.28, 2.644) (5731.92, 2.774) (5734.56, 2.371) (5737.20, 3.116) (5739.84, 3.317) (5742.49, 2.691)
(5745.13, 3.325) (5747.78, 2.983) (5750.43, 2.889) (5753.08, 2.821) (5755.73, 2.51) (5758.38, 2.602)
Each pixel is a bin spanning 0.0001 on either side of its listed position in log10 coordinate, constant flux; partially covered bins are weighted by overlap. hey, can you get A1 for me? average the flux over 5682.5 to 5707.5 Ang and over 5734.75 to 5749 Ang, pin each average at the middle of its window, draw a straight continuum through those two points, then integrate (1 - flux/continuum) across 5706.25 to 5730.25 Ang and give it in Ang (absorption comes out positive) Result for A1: 1.2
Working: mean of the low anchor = 2.8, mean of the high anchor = 3.03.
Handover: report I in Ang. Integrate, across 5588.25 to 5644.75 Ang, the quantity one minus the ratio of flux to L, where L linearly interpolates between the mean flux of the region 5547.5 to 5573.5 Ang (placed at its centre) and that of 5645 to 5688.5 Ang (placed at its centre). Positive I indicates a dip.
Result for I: 3.68 Ang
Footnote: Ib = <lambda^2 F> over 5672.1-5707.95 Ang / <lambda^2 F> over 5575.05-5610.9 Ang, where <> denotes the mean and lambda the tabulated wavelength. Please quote 1.08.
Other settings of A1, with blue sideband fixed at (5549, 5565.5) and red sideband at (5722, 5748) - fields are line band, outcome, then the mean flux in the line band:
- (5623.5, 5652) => 3.6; 2.52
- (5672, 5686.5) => 0.8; 2.72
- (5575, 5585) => 0.8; 2.65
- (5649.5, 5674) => 2.2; 2.63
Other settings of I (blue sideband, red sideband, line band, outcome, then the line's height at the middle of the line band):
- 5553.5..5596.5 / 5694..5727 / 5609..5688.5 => 4.5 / 2.78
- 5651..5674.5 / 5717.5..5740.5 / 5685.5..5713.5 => -0.6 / 2.74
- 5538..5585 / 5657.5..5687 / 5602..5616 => -0.1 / 2.76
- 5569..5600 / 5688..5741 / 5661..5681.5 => 0.3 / 2.79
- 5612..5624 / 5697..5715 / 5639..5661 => 1.8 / 2.74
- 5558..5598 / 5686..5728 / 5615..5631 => 0.8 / 2.78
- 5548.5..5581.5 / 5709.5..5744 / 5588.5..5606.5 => 1.2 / 2.84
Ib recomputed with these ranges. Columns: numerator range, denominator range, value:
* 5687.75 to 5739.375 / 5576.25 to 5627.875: 1.10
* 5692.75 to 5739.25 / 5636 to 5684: 1.08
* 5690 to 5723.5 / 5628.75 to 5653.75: 1.14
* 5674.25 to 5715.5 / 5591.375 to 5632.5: 1.07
